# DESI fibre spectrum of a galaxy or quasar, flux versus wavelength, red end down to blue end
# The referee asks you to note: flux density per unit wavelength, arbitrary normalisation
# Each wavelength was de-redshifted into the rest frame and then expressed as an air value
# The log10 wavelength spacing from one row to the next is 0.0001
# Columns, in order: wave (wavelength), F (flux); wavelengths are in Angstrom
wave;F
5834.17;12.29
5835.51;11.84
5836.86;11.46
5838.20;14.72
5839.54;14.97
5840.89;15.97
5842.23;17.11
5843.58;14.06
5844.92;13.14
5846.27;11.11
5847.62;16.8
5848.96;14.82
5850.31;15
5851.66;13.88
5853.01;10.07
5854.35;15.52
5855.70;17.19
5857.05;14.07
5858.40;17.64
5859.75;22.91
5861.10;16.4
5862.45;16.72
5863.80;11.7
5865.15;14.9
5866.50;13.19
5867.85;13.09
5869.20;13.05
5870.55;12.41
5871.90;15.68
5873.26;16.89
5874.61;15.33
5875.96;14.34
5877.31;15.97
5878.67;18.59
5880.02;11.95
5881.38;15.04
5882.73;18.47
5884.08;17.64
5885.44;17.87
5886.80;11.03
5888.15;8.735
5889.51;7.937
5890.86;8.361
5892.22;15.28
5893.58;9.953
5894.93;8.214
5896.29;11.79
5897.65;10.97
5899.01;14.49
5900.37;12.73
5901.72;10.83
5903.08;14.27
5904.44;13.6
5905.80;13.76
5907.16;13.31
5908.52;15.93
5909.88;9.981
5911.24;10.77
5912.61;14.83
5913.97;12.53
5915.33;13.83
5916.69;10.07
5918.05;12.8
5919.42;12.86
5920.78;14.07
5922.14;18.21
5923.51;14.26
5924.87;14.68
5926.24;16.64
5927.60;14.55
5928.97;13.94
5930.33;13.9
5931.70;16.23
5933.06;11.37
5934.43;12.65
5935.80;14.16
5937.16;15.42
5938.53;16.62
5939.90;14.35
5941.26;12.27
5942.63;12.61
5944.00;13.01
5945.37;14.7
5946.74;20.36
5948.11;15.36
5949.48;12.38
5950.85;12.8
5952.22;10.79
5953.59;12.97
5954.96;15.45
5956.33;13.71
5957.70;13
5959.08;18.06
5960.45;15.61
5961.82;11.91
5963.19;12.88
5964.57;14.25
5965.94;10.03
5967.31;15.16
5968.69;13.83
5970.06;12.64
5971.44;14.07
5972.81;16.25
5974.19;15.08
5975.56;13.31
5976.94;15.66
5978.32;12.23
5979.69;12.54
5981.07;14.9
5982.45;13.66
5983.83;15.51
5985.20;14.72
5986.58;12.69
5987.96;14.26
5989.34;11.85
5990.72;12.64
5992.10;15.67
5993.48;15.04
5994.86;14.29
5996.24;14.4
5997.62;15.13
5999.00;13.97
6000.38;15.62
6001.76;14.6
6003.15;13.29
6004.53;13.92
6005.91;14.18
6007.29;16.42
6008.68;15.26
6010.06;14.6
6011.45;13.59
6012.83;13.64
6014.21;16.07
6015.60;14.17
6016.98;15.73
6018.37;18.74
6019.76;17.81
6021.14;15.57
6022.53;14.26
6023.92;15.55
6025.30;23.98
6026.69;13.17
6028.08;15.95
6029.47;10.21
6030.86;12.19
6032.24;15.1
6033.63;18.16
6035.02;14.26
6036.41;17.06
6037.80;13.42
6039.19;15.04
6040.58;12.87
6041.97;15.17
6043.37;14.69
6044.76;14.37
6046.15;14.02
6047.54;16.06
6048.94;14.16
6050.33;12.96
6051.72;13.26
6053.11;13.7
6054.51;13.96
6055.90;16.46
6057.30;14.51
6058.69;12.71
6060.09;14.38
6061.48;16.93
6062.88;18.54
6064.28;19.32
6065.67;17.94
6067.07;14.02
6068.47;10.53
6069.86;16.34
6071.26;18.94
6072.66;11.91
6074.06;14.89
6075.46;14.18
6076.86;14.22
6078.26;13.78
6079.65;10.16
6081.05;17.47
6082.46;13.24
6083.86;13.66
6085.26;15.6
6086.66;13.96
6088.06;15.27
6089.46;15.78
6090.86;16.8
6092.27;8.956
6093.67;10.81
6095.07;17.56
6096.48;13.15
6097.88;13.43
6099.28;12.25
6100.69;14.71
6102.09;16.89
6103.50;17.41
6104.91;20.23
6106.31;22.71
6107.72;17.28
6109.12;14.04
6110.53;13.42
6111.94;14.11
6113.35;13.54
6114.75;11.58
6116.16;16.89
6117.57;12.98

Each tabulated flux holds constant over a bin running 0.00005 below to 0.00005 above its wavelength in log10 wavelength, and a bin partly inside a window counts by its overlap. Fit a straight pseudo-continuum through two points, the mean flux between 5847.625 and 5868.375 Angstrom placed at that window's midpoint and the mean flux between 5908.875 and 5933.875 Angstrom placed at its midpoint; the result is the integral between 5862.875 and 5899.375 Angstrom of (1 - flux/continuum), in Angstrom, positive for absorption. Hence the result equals 3.0 Angstrom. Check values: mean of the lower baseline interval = 15.2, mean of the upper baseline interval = 13.7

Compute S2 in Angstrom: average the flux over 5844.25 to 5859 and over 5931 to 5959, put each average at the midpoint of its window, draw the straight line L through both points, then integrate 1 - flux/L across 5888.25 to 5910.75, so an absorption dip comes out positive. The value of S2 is 3.8 Angstrom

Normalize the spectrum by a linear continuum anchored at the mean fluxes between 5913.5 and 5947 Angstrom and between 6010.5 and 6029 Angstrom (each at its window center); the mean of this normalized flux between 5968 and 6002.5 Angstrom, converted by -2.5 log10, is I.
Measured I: 0.08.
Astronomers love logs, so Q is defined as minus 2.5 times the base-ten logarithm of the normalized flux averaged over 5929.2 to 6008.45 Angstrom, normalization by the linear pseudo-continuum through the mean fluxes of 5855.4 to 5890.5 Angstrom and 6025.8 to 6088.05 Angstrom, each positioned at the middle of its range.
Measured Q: 0.048 mag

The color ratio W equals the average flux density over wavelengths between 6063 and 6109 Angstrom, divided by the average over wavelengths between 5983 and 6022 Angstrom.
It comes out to 1.0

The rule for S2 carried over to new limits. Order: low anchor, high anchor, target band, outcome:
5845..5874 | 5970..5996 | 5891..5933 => 3.79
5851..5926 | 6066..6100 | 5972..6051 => -4.17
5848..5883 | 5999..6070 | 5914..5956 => 2.87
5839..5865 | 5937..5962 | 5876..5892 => 1.15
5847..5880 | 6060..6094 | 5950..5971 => 2.04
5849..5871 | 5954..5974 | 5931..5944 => 0.33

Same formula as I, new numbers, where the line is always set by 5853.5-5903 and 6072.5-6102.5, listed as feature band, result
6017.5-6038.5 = -0.12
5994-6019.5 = -0.06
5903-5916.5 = 0.08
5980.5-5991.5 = 0.02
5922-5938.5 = -0.04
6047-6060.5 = -0.01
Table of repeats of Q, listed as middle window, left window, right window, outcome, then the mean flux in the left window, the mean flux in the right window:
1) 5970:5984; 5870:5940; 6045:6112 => 0.00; 13.7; 14.9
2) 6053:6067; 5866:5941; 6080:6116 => -0.08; 13.6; 14.9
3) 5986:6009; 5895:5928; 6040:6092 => -0.02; 13.3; 14.7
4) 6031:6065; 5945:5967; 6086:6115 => -0.03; 14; 15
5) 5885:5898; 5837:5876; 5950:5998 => 0.32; 14.9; 13.9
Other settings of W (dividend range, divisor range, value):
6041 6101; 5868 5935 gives 1.07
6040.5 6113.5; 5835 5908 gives 1.06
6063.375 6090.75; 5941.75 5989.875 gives 1.07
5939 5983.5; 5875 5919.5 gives 1.07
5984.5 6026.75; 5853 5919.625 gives 1.09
